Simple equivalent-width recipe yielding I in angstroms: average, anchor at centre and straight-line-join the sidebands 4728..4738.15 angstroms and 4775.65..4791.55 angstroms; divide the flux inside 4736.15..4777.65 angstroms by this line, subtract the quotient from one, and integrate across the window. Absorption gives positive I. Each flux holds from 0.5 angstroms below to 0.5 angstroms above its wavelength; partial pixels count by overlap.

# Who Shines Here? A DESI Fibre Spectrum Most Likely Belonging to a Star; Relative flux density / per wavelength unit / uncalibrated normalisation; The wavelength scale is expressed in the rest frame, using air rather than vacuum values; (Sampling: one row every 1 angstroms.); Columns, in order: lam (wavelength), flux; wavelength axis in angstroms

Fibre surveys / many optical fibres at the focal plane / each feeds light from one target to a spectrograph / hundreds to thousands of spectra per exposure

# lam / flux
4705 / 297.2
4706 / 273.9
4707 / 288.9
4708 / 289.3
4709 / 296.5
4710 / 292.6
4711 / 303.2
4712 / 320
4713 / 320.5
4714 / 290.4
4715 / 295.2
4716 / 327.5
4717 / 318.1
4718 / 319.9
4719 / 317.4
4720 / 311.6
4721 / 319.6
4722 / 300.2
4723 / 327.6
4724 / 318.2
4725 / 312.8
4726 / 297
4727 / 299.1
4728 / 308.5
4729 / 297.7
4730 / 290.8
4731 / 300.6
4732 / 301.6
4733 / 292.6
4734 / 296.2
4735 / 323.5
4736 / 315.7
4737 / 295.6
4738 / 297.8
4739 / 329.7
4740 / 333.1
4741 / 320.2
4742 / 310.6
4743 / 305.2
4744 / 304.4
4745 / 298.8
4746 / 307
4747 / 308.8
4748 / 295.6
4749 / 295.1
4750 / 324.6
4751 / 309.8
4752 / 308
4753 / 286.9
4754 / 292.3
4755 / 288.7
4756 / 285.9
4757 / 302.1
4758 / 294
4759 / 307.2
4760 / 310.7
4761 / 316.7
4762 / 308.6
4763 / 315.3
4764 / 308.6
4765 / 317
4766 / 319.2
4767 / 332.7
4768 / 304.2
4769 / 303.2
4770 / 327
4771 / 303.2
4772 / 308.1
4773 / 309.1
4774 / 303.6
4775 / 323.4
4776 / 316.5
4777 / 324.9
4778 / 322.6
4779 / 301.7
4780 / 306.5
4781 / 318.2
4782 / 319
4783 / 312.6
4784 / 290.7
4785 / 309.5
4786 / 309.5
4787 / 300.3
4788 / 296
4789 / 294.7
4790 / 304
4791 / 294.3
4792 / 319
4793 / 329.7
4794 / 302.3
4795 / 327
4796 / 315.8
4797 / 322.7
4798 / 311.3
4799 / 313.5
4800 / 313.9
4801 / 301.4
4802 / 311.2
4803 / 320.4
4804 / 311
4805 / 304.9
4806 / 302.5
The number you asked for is -0.6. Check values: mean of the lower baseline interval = 302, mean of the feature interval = 309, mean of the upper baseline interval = 308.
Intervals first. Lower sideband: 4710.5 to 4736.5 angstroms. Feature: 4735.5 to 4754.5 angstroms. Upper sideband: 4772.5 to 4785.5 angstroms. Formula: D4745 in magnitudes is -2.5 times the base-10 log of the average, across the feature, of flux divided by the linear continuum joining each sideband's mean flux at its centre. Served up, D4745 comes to 0.01 mag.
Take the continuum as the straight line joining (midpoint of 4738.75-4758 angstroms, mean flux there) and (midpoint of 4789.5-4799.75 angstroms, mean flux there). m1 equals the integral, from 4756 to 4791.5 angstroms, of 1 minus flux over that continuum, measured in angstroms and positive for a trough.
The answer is 0.1 angstroms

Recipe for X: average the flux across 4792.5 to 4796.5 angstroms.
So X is 319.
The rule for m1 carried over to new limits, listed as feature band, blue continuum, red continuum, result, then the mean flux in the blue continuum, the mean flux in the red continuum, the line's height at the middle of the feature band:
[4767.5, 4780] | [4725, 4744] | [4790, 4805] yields -0.1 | 307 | 313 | 311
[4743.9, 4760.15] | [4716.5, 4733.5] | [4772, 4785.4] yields 0.5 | 308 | 312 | 310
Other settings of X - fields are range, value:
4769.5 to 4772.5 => 313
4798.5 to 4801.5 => 310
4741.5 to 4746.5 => 305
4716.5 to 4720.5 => 317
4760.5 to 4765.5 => 313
